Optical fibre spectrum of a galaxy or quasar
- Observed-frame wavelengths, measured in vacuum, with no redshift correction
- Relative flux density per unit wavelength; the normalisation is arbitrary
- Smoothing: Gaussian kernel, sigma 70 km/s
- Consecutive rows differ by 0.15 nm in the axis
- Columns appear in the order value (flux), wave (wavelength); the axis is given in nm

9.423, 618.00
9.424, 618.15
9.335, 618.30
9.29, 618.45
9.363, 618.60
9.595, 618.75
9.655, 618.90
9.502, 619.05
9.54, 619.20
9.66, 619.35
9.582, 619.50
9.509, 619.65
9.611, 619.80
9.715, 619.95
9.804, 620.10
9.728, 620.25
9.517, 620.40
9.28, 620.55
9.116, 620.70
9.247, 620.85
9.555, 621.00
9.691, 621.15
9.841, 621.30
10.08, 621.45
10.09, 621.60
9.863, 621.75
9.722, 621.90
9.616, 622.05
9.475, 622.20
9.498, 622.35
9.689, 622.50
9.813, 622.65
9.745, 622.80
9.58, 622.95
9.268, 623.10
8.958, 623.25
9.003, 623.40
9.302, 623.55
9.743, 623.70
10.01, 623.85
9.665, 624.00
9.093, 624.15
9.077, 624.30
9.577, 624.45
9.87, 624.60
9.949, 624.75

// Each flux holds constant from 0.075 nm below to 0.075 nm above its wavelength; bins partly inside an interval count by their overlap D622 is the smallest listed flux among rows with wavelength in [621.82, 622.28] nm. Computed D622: 9.475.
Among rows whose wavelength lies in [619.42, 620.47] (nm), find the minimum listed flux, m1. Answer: 9.509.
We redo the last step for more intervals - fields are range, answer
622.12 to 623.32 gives 8.958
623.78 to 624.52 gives 9.077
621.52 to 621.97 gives 9.722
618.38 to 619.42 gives 9.29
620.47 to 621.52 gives 9.116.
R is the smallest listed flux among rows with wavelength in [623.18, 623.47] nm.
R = 8.958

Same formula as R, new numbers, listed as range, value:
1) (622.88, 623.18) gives 9.268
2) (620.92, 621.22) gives 9.555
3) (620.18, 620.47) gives 9.517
